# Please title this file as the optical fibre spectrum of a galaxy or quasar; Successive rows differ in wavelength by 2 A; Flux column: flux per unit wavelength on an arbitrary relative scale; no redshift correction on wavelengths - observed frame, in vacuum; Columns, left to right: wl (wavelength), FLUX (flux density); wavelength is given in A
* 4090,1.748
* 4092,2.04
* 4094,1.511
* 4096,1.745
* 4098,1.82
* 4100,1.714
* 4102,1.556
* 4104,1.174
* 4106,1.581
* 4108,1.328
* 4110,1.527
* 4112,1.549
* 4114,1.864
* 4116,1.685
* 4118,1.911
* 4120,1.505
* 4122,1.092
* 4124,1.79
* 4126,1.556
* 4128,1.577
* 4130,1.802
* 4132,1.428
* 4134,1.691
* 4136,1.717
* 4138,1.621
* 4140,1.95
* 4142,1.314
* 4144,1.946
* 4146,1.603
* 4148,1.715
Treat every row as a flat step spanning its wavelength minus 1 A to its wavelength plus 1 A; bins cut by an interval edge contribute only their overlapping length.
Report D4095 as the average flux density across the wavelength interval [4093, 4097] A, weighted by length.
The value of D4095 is 1.63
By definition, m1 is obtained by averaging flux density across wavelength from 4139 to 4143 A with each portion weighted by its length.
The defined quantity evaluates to 1.63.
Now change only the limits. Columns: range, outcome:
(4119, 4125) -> 1.46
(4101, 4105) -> 1.36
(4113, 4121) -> 1.74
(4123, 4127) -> 1.67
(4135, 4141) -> 1.76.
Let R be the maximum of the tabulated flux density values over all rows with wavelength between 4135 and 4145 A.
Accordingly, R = 1.95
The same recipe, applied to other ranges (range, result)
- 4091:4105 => 2.04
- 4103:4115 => 1.864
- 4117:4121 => 1.911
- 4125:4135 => 1.802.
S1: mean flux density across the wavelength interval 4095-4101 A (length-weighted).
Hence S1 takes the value 1.76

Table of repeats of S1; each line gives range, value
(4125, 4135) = 1.61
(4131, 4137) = 1.61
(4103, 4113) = 1.43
